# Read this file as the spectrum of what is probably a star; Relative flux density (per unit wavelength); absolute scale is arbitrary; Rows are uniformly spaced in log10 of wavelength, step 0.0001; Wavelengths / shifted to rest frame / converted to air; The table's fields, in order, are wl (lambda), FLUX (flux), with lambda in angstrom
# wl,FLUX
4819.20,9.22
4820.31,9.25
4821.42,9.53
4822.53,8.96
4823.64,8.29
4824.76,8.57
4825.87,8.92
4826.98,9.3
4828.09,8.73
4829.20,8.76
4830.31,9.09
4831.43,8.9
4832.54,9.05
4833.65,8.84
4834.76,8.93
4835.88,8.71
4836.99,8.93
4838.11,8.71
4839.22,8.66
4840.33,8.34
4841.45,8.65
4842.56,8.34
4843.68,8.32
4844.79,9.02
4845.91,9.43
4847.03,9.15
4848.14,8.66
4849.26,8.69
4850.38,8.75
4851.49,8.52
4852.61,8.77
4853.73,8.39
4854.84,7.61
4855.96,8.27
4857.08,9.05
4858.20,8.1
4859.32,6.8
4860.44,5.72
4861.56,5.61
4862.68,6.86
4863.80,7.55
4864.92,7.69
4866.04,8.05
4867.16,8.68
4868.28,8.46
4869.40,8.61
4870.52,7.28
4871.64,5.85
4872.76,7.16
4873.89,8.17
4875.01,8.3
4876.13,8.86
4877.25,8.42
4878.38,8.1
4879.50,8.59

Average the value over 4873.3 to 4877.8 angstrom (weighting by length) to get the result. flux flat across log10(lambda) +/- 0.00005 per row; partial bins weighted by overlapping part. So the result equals 8.43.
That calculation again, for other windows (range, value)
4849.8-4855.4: 8.42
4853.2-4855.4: 8.02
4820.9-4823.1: 9.24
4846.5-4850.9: 8.81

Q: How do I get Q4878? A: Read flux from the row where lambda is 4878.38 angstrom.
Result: 8.1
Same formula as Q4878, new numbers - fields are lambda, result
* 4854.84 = 7.61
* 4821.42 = 9.53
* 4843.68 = 8.32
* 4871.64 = 5.85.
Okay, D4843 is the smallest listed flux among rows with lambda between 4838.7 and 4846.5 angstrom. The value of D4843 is 8.32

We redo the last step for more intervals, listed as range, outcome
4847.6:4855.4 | 7.61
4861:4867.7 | 5.61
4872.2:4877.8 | 7.16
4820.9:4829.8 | 8.29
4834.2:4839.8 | 8.66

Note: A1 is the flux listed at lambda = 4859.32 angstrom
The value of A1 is 6.8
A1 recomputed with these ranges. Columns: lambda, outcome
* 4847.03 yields 9.15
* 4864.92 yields 7.69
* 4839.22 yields 8.66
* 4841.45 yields 8.65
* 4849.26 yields 8.69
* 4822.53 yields 8.96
